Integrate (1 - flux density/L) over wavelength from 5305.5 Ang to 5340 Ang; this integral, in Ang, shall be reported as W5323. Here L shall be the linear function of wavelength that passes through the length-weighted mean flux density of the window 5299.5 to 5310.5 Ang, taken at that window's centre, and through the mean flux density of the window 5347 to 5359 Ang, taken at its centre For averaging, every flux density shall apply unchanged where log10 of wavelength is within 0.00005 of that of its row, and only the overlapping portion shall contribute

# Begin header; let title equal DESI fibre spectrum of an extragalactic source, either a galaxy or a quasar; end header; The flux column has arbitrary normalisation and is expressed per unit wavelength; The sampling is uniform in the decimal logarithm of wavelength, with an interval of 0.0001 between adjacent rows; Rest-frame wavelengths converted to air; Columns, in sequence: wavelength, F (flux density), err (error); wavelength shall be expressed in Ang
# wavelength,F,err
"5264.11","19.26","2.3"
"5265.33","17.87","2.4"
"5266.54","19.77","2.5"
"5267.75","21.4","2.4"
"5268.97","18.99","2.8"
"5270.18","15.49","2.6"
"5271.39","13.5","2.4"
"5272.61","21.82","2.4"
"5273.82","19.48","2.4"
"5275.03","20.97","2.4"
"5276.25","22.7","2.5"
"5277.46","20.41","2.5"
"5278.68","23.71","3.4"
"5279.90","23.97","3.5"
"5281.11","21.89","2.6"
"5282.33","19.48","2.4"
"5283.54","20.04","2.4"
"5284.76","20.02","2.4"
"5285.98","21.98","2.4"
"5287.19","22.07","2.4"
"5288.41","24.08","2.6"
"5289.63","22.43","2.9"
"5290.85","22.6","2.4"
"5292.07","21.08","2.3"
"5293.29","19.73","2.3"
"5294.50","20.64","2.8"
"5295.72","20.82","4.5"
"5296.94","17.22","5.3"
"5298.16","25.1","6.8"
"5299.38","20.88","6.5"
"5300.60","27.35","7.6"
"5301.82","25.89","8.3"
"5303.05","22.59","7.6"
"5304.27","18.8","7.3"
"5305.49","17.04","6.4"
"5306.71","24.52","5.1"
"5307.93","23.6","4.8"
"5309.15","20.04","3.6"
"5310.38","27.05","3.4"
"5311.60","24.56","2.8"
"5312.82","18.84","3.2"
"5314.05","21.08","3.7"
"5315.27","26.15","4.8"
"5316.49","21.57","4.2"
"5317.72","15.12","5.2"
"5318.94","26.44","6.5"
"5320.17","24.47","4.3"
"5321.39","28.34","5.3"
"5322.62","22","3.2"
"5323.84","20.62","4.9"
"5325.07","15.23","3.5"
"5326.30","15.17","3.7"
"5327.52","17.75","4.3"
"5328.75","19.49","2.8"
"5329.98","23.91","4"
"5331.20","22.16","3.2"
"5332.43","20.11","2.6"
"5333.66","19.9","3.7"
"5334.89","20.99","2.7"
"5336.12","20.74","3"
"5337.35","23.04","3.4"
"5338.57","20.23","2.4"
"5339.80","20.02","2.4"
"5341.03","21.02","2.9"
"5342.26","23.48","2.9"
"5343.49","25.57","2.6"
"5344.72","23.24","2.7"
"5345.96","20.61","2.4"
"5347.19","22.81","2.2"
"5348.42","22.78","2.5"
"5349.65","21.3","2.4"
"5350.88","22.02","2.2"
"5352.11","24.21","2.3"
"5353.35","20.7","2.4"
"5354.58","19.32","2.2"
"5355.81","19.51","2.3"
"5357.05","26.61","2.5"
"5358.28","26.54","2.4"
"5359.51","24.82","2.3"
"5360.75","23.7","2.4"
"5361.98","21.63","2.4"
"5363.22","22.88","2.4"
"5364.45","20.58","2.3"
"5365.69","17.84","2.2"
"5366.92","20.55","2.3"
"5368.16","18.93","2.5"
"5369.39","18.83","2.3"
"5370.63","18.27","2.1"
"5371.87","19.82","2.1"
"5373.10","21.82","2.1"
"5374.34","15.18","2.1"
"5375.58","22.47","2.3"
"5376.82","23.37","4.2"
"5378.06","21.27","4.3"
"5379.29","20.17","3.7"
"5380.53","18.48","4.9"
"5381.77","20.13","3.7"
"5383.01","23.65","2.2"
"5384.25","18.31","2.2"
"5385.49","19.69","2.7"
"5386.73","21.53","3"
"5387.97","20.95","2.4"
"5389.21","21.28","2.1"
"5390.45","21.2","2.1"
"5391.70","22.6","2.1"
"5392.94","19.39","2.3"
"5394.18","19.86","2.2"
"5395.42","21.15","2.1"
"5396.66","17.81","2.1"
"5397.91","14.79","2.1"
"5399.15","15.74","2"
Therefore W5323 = 1.80 Ang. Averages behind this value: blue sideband 22.7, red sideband 22.6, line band 21.5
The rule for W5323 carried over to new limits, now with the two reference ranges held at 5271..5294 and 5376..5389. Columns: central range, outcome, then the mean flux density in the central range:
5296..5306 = -0.3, 21.9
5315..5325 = -0.7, 22.6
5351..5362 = -1.1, 23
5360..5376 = 0.5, 20.2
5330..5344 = -0.4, 21.6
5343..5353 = -0.8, 22.7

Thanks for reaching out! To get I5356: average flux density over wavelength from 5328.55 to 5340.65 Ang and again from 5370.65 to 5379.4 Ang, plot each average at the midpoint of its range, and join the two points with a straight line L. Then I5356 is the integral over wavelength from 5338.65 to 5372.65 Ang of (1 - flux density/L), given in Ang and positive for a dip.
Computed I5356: -1.6 Ang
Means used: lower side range 21.1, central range 21.7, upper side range 20.5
